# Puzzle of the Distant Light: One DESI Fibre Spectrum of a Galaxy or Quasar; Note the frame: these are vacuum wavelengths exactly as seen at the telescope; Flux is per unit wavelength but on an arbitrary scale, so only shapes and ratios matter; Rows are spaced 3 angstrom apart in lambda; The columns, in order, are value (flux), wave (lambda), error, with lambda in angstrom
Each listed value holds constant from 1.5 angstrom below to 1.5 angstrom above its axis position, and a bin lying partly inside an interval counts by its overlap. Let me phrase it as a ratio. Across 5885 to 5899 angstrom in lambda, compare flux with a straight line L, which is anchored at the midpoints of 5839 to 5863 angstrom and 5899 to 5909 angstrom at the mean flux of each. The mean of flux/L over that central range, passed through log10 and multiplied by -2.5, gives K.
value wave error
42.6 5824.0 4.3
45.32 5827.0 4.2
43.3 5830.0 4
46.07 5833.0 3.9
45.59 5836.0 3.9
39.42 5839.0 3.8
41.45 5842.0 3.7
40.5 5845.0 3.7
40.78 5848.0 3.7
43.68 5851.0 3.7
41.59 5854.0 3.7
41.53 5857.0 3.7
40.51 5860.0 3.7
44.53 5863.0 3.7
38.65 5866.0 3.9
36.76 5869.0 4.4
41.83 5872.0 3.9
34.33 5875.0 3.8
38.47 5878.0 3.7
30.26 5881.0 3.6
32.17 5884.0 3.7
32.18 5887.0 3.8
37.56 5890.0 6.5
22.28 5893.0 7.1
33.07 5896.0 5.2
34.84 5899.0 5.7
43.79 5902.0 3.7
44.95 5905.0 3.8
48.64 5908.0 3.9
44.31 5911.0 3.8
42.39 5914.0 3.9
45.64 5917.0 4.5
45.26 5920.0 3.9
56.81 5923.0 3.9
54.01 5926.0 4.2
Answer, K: 0.34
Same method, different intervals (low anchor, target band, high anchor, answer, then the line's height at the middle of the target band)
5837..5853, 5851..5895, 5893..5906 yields 0.068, 39.1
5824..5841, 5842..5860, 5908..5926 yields 0.078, 44.6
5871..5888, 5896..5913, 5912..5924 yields 0.011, 42.7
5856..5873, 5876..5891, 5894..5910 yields 0.191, 40.6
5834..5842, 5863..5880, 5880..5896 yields -0.102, 34.9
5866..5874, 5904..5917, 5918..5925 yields 0.073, 48.3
